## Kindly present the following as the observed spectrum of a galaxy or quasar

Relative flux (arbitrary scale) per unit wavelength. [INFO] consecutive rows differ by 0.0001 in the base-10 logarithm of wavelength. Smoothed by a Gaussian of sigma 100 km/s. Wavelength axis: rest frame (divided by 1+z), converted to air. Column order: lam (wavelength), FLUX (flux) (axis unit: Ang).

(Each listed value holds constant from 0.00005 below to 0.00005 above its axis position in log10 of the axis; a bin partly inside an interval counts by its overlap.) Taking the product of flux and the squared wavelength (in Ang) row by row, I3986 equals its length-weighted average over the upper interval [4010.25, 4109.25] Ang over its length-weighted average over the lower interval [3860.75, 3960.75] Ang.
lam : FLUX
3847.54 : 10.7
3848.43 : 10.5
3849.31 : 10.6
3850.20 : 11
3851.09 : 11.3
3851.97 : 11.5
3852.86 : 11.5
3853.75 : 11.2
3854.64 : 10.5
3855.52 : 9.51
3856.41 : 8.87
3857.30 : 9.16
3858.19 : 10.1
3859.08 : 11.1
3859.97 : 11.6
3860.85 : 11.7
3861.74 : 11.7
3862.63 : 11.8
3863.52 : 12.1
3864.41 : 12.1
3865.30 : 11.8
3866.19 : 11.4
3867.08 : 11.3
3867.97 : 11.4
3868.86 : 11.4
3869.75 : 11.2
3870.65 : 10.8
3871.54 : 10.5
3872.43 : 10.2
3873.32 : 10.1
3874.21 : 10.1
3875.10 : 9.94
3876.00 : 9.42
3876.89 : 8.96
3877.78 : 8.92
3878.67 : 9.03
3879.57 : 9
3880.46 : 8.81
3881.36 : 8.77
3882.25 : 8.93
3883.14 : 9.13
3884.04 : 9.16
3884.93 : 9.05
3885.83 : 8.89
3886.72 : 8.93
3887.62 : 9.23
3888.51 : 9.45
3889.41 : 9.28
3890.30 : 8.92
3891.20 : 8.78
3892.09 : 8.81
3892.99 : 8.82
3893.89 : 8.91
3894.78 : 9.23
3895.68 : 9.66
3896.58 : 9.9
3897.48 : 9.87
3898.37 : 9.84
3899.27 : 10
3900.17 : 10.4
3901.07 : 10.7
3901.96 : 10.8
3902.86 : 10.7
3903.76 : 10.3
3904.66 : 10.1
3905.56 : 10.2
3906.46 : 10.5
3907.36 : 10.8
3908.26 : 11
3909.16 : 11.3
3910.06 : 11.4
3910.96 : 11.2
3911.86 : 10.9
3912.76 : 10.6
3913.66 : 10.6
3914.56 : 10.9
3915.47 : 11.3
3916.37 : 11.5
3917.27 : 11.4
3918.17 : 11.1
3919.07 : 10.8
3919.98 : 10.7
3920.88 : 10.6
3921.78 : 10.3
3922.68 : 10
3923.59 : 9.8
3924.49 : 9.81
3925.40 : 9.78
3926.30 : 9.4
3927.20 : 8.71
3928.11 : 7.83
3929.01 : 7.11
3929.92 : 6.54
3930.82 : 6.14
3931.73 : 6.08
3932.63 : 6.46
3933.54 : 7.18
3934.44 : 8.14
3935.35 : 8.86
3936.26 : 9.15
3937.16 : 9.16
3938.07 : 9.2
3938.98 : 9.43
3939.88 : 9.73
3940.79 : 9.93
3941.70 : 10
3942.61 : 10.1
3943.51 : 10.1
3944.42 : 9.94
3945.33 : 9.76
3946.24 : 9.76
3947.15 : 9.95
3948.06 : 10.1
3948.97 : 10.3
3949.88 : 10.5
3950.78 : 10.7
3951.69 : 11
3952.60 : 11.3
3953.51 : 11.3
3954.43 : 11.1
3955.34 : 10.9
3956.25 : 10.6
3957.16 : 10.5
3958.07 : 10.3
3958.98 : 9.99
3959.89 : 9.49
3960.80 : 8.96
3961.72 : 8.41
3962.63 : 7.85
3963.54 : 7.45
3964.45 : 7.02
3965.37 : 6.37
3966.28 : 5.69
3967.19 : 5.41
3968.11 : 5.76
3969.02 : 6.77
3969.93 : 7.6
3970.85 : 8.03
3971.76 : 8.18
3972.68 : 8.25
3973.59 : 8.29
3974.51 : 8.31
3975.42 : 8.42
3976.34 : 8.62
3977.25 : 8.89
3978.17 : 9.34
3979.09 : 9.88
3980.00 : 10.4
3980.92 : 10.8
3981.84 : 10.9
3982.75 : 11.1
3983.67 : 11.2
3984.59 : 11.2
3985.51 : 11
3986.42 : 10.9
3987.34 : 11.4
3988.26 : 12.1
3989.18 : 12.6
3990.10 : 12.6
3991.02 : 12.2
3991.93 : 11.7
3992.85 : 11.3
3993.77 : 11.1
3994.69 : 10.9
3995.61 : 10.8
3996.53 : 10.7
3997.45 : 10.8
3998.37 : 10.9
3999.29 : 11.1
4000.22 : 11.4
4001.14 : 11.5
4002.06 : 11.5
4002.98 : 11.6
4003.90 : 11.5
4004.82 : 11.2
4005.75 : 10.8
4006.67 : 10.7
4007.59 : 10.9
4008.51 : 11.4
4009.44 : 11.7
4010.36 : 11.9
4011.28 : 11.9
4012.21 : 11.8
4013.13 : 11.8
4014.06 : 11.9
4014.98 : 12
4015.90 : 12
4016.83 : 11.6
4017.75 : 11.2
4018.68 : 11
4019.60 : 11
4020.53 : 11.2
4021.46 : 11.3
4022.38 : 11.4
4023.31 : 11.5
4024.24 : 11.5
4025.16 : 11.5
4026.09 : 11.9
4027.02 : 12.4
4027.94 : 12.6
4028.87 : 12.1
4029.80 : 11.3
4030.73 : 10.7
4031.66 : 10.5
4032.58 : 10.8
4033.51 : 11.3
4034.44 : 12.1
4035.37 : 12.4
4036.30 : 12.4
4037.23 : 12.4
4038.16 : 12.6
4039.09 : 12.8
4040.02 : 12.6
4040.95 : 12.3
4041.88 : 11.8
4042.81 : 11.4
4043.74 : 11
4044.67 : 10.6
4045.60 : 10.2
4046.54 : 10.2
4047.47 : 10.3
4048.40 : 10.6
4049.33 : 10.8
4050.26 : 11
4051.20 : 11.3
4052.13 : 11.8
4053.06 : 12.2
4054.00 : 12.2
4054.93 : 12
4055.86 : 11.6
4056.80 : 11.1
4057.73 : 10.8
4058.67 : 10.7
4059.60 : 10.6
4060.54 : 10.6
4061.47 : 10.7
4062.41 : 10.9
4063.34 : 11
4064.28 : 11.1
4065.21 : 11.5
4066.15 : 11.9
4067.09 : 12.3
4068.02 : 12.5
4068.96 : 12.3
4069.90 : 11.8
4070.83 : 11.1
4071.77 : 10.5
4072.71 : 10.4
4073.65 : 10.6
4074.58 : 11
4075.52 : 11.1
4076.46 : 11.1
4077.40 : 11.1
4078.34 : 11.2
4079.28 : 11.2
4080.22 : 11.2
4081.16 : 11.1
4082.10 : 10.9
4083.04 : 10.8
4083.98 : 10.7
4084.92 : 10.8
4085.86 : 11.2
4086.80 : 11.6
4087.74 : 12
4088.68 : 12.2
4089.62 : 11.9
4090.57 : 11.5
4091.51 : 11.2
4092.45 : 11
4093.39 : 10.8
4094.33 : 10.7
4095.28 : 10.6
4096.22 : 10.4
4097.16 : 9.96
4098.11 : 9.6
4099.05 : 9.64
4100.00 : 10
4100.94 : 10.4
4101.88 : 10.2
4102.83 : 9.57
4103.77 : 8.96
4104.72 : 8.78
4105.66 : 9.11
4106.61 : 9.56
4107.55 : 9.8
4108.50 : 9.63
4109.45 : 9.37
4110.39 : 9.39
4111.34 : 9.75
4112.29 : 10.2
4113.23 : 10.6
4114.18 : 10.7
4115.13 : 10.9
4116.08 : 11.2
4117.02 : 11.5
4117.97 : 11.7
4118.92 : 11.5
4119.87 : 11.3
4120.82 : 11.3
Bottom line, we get 1.2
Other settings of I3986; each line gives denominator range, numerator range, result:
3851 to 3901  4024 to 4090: 1.24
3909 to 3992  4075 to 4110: 1.18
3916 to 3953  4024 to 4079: 1.28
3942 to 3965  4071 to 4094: 1.20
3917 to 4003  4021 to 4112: 1.21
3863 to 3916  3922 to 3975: 0.91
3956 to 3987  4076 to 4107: 1.27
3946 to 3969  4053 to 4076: 1.30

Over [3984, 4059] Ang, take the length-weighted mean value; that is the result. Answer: 11.5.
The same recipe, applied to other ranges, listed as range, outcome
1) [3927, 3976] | 8.78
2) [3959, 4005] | 9.79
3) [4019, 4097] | 11.3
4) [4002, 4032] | 11.5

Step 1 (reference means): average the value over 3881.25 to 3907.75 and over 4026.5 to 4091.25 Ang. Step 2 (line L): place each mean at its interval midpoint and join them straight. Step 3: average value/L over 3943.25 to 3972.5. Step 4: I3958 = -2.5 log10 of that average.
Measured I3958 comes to 0.14 mag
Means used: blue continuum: 9.61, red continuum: 11.4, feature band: 9.08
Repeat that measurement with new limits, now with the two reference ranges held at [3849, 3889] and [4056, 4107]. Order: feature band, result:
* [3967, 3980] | 0.29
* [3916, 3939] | 0.16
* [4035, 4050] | -0.08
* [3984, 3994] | -0.10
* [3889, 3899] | 0.12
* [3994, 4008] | -0.05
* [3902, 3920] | -0.05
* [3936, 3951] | 0.07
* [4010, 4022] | -0.09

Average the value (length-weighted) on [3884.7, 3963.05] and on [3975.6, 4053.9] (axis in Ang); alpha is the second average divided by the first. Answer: 1.2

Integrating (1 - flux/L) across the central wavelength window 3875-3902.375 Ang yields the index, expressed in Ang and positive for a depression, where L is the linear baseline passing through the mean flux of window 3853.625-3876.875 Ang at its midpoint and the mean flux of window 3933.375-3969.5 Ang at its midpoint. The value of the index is 2.7 Ang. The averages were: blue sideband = 10.8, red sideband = 9.22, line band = 9.33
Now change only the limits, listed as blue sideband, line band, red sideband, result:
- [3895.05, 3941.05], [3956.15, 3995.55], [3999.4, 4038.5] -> 4.83 Ang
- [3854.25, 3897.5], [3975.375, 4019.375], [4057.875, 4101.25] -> -2.30 Ang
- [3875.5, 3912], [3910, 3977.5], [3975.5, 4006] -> 7.22 Ang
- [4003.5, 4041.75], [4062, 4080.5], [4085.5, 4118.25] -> -0.65 Ang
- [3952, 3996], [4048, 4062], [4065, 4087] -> -0.38 Ang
